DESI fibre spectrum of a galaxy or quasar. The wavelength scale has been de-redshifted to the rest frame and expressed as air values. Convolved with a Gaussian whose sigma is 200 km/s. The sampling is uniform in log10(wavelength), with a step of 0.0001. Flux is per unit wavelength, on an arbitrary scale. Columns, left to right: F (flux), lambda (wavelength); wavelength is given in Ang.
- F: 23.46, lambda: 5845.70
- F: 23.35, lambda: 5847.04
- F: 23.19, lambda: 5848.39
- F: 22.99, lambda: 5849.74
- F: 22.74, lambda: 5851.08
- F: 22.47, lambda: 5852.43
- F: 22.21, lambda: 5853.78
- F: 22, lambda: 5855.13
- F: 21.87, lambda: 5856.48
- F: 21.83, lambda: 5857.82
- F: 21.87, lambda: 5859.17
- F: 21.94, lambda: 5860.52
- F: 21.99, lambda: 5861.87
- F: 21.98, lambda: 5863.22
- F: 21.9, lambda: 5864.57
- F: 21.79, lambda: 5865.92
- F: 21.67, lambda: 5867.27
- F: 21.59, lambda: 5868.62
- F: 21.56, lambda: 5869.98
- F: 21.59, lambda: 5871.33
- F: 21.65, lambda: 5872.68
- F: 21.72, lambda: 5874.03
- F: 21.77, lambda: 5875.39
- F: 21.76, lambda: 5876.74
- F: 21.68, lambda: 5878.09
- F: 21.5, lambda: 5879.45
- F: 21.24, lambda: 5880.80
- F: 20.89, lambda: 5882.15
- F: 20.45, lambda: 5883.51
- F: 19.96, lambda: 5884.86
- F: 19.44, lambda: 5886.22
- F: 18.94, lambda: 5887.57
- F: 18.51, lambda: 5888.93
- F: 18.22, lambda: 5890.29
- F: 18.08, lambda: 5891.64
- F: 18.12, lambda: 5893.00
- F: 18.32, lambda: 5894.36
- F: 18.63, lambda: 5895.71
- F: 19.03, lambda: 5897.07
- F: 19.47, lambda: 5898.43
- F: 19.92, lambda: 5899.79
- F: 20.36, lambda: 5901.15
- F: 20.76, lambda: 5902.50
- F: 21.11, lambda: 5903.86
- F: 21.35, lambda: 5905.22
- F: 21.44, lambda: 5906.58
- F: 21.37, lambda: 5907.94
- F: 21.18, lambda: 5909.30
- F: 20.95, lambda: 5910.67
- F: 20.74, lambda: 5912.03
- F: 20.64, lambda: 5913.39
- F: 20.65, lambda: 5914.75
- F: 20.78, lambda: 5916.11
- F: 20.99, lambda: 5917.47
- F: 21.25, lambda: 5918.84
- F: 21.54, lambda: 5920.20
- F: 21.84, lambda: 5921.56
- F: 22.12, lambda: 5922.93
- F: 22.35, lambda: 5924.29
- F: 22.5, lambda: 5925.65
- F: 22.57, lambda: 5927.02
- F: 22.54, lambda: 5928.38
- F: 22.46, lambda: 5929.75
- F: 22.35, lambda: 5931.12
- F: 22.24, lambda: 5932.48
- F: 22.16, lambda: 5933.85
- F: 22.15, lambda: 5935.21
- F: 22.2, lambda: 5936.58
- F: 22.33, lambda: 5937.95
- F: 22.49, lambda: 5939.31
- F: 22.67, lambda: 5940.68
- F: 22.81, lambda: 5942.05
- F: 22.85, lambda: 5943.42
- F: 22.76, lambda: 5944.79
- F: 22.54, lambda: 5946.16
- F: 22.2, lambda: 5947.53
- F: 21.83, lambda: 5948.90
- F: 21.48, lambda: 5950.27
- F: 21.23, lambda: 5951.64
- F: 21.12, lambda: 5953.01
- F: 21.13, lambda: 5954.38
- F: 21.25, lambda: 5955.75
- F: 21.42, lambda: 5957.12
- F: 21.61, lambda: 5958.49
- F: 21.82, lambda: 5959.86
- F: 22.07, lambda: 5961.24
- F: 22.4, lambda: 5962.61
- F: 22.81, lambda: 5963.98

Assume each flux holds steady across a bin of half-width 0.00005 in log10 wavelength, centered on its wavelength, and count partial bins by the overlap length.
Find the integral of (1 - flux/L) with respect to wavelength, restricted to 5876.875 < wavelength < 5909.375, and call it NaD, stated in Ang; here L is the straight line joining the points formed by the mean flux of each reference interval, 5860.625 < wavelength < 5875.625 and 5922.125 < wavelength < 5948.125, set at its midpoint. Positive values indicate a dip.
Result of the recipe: 2.9 Ang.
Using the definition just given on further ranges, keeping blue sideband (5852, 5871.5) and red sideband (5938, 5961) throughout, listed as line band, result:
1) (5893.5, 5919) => 1.7 Ang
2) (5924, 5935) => -0.2 Ang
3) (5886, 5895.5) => 1.5 Ang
